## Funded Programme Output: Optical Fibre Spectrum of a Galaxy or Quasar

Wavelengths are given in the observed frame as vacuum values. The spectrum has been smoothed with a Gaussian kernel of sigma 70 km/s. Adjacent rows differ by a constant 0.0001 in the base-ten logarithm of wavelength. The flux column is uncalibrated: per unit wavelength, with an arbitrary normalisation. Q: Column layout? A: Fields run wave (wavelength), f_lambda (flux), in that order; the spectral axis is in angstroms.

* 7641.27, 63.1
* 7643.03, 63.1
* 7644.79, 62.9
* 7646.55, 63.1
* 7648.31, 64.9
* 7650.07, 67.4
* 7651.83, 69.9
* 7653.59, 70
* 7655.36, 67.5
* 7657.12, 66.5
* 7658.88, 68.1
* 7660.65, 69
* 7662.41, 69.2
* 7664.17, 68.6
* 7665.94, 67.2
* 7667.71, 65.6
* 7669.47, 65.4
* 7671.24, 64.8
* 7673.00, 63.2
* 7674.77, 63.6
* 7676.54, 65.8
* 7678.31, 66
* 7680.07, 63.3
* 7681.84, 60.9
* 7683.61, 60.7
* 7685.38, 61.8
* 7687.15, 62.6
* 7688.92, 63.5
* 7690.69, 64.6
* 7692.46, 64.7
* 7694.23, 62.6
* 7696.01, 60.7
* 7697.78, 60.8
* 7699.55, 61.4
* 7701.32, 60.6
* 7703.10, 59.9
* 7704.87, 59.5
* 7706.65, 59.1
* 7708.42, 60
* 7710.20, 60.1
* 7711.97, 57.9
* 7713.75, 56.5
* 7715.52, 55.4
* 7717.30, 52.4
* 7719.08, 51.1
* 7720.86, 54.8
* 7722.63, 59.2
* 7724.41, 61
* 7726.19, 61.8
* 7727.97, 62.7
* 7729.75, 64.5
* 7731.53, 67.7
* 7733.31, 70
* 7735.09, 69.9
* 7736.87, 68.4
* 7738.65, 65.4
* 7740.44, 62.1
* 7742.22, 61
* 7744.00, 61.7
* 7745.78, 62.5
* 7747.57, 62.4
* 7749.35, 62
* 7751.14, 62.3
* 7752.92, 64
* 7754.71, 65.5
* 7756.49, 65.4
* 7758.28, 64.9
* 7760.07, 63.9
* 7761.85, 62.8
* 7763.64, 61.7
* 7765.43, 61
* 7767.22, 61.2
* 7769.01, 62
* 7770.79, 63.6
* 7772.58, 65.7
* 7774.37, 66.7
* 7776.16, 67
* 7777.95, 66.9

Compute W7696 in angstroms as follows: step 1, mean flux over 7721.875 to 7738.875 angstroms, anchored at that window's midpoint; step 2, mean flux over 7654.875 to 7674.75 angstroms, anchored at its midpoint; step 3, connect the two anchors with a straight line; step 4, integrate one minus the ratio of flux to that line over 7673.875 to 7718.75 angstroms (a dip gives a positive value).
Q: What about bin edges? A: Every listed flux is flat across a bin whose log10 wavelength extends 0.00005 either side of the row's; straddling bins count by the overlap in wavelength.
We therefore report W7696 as 3.5 angstroms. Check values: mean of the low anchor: 66.7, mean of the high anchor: 65.1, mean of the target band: 60.8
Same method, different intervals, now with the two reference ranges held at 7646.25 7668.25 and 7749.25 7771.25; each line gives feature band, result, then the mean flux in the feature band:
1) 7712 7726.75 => 1.9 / 56.5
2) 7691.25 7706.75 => 1.1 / 61.2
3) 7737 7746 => 0.1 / 63.1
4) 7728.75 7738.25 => -0.5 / 67.9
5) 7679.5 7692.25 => 0.7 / 62.6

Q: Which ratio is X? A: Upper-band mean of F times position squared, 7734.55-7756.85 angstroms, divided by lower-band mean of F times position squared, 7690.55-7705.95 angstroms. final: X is 1.1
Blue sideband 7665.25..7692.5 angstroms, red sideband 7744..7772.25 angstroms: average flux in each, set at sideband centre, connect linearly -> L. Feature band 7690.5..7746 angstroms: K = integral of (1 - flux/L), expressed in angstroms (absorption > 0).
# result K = 2.00 angstroms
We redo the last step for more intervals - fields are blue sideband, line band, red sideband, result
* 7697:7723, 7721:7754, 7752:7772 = -1.6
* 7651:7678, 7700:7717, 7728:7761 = 1.8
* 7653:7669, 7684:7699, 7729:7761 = 0.9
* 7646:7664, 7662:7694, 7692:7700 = 0.0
